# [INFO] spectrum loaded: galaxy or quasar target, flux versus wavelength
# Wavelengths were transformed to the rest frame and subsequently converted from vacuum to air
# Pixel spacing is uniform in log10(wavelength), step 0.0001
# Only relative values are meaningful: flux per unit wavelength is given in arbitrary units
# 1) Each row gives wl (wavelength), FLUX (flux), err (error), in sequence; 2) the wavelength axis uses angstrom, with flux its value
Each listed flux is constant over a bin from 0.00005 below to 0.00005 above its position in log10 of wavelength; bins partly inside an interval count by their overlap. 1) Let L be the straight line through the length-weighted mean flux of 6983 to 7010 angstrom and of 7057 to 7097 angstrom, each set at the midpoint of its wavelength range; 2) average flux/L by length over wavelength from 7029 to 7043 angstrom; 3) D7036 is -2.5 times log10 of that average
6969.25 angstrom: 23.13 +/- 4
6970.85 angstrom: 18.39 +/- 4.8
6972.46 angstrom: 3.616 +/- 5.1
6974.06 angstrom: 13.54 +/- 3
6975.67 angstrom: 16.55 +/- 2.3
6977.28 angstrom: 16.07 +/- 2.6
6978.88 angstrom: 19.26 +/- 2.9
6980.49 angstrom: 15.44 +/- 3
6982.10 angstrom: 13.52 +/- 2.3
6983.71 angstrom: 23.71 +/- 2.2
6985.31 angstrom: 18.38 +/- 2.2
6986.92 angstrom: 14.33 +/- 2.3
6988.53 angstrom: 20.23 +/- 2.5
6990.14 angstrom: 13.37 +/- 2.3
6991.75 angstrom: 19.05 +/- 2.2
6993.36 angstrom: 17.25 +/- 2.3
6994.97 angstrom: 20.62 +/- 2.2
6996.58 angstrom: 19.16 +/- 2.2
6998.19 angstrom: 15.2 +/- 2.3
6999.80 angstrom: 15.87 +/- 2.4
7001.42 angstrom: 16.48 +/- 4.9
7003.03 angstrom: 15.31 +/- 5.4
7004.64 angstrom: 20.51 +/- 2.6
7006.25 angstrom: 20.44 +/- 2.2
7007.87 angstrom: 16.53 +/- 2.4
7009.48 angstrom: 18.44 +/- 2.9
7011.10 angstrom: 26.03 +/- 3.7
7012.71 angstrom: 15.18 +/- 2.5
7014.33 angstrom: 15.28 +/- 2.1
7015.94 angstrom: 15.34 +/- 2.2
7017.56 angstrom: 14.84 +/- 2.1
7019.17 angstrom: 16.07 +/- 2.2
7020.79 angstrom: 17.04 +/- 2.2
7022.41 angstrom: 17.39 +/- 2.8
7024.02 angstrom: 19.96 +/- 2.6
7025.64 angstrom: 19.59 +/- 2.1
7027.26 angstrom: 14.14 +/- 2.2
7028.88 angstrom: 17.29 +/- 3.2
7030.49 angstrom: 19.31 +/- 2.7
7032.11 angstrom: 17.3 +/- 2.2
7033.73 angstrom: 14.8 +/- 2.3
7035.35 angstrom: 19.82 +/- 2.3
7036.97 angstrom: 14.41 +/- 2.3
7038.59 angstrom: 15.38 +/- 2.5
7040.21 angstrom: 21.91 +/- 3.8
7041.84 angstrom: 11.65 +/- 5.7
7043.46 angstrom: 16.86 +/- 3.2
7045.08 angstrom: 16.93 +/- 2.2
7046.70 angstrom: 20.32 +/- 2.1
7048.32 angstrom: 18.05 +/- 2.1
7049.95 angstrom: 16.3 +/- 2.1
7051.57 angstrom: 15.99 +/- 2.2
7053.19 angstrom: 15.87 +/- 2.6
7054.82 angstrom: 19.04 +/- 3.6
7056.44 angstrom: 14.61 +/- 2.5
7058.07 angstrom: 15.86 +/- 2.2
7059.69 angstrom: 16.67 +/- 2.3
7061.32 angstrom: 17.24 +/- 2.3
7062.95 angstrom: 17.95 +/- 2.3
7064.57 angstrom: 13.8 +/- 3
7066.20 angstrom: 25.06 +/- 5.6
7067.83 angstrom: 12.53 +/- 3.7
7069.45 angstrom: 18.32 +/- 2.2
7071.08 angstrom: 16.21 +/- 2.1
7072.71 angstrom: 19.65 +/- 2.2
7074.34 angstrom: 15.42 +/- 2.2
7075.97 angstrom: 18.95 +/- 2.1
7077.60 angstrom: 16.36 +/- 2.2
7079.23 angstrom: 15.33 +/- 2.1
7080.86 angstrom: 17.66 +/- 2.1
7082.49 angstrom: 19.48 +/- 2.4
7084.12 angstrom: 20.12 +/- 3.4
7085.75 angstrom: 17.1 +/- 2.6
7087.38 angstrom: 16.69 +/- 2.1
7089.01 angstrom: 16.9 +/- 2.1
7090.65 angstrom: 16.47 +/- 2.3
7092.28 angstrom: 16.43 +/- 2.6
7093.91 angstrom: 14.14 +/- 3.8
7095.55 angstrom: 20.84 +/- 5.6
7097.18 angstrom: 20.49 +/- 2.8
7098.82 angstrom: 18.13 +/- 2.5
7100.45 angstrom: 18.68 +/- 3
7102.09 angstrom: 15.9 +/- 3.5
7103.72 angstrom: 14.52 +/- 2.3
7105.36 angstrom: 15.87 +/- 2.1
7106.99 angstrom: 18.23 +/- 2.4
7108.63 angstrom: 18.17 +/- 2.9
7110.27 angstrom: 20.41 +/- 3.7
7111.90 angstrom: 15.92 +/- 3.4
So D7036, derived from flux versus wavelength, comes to 0.05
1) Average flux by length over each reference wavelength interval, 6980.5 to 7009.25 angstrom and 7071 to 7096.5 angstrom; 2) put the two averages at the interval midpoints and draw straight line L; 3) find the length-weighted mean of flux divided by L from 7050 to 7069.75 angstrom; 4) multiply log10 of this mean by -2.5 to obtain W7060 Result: 0.04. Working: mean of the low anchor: 17.6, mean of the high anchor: 17.4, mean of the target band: 16.9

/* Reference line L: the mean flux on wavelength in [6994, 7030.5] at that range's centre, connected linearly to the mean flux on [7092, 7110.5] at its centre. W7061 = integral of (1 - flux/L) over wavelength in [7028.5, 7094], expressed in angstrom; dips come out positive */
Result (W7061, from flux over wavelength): 1.8 angstrom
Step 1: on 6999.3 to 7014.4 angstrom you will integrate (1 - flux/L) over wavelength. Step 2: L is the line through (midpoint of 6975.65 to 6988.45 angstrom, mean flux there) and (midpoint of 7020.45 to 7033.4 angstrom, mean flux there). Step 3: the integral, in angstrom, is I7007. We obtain -0.6 angstrom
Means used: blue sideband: 17.4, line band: 18.2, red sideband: 17.7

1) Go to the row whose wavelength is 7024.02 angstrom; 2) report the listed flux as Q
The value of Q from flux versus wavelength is 19.96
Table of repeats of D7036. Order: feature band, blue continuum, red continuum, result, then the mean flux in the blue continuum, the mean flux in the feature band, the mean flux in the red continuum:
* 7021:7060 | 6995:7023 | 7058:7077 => 0.02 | 17.4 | 17.1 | 17.4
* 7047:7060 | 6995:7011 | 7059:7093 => 0.06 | 18.1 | 16.7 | 17.4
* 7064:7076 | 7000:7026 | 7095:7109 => 0.02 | 17.7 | 17.5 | 17.8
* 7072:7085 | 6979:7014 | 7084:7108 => -0.03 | 17.8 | 17.9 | 17.3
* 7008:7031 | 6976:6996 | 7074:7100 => 0.00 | 17.6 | 17.5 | 17.6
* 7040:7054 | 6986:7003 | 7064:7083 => 0.03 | 17.1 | 16.9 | 17.4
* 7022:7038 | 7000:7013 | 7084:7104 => 0.06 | 18.6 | 17.4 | 17.4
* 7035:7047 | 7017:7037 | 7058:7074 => 0.02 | 17.2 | 16.9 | 17.3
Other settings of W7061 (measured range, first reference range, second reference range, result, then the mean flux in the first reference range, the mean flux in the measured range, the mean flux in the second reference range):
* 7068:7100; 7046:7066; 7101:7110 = -1.1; 17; 17.5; 16.8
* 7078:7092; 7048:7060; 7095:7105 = 0.0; 16.5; 17.4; 17.9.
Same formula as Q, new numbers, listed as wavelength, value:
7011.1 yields 26.03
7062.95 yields 17.95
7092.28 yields 16.43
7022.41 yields 17.39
